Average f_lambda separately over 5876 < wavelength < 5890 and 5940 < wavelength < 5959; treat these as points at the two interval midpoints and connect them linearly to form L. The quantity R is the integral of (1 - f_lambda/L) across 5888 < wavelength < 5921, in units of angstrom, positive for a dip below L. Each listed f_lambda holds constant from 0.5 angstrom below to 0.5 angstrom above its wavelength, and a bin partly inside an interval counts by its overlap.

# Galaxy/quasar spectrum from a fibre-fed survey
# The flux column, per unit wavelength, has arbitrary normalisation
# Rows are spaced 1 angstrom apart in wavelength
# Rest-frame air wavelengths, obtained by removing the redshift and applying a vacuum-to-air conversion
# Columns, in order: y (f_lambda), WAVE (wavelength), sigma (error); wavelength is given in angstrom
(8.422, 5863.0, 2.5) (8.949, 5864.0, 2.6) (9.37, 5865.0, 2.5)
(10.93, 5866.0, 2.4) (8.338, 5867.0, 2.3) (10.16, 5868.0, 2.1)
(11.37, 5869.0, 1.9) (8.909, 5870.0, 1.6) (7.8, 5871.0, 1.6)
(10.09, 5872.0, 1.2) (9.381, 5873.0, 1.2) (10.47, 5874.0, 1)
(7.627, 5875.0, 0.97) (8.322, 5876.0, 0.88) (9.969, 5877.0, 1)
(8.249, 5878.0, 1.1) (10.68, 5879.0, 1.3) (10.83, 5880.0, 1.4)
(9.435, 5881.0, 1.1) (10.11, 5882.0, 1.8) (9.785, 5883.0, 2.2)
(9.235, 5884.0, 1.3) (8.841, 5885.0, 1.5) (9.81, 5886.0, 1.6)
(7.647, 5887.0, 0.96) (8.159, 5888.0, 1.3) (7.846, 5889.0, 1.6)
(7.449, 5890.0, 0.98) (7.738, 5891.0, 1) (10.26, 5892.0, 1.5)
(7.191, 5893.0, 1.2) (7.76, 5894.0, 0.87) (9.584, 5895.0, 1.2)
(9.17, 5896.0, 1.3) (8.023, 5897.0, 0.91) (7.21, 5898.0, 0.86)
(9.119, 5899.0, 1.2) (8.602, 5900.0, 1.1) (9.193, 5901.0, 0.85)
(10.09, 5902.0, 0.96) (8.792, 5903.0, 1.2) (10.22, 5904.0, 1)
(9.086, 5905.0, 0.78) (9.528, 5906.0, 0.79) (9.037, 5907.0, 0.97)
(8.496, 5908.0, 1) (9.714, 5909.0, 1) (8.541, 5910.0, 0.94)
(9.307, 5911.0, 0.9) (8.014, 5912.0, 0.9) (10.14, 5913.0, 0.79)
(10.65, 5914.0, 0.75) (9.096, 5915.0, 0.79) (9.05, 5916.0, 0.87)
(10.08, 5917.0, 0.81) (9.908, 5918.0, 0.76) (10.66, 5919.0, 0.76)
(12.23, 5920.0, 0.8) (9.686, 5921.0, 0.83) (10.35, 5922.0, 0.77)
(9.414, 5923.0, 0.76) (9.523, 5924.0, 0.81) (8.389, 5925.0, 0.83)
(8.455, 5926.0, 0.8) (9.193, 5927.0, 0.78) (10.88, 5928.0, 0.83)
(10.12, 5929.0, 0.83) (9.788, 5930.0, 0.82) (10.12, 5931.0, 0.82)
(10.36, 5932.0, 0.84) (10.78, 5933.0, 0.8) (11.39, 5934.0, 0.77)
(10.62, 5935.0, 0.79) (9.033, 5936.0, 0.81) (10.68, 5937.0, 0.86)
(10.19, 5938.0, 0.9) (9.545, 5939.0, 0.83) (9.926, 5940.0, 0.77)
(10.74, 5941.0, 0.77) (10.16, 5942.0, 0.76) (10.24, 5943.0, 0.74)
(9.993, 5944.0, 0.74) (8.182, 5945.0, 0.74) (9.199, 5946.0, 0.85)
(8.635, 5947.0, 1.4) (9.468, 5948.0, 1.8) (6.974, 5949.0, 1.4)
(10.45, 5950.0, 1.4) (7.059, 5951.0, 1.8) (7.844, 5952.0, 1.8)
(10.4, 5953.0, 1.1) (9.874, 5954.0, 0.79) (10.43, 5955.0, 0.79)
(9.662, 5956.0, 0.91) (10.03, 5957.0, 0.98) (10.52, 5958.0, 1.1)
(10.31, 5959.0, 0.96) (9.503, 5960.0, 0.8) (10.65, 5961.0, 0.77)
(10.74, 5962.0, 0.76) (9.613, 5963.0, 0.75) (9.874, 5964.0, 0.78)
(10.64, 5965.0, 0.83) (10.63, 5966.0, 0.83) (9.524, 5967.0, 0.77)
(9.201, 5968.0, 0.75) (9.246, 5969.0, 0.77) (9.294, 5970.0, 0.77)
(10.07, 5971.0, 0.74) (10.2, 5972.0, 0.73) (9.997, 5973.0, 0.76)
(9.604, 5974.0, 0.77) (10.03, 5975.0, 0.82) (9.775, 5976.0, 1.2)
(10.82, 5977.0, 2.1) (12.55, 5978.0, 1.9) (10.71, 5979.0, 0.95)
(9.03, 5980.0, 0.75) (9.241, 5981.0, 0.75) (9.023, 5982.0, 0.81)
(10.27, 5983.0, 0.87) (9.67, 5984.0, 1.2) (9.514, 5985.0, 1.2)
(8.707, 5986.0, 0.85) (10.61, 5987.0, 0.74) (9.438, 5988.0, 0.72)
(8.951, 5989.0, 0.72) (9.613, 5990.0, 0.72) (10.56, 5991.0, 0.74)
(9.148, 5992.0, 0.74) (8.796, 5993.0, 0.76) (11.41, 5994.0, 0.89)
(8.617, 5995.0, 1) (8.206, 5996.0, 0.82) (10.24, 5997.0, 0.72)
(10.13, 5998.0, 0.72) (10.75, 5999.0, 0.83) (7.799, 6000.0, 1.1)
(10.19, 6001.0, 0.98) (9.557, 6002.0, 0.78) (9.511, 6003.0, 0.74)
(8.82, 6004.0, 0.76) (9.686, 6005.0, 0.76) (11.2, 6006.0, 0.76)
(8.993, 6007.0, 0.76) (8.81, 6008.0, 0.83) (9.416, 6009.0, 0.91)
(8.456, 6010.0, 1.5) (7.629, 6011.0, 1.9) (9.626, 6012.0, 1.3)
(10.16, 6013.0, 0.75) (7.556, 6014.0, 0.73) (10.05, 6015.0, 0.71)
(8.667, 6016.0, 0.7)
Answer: 0.58 angstrom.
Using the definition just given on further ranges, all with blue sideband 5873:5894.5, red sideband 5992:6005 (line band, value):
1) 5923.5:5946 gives -1.77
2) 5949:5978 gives -1.64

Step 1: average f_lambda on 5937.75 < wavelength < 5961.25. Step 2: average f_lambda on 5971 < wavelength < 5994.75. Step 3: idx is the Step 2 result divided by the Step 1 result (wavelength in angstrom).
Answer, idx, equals 1.0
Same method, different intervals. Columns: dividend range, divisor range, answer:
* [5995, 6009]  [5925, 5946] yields 0.95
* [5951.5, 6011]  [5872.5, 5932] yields 1.05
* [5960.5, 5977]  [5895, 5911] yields 1.11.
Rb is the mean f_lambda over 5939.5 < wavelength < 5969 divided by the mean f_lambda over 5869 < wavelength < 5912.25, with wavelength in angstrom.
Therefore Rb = 1.1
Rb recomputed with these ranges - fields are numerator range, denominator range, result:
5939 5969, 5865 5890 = 1.04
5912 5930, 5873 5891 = 1.08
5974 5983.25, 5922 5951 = 1.04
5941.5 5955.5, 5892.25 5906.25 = 1.04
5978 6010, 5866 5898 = 1.06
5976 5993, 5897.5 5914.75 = 1.07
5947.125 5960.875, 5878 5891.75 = 1.04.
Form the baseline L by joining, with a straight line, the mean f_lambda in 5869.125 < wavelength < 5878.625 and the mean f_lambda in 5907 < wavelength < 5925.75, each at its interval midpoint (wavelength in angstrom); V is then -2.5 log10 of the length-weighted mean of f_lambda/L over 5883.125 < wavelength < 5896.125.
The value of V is 0.09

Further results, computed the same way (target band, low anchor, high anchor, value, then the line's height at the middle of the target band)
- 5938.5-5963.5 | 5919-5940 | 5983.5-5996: 0.029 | 9.86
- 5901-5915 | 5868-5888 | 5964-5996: 0.020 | 9.51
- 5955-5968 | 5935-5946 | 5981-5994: -0.041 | 9.74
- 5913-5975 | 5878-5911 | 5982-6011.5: -0.071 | 9.21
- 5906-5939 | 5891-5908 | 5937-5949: -0.062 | 9.26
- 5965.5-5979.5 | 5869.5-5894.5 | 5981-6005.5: -0.076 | 9.43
